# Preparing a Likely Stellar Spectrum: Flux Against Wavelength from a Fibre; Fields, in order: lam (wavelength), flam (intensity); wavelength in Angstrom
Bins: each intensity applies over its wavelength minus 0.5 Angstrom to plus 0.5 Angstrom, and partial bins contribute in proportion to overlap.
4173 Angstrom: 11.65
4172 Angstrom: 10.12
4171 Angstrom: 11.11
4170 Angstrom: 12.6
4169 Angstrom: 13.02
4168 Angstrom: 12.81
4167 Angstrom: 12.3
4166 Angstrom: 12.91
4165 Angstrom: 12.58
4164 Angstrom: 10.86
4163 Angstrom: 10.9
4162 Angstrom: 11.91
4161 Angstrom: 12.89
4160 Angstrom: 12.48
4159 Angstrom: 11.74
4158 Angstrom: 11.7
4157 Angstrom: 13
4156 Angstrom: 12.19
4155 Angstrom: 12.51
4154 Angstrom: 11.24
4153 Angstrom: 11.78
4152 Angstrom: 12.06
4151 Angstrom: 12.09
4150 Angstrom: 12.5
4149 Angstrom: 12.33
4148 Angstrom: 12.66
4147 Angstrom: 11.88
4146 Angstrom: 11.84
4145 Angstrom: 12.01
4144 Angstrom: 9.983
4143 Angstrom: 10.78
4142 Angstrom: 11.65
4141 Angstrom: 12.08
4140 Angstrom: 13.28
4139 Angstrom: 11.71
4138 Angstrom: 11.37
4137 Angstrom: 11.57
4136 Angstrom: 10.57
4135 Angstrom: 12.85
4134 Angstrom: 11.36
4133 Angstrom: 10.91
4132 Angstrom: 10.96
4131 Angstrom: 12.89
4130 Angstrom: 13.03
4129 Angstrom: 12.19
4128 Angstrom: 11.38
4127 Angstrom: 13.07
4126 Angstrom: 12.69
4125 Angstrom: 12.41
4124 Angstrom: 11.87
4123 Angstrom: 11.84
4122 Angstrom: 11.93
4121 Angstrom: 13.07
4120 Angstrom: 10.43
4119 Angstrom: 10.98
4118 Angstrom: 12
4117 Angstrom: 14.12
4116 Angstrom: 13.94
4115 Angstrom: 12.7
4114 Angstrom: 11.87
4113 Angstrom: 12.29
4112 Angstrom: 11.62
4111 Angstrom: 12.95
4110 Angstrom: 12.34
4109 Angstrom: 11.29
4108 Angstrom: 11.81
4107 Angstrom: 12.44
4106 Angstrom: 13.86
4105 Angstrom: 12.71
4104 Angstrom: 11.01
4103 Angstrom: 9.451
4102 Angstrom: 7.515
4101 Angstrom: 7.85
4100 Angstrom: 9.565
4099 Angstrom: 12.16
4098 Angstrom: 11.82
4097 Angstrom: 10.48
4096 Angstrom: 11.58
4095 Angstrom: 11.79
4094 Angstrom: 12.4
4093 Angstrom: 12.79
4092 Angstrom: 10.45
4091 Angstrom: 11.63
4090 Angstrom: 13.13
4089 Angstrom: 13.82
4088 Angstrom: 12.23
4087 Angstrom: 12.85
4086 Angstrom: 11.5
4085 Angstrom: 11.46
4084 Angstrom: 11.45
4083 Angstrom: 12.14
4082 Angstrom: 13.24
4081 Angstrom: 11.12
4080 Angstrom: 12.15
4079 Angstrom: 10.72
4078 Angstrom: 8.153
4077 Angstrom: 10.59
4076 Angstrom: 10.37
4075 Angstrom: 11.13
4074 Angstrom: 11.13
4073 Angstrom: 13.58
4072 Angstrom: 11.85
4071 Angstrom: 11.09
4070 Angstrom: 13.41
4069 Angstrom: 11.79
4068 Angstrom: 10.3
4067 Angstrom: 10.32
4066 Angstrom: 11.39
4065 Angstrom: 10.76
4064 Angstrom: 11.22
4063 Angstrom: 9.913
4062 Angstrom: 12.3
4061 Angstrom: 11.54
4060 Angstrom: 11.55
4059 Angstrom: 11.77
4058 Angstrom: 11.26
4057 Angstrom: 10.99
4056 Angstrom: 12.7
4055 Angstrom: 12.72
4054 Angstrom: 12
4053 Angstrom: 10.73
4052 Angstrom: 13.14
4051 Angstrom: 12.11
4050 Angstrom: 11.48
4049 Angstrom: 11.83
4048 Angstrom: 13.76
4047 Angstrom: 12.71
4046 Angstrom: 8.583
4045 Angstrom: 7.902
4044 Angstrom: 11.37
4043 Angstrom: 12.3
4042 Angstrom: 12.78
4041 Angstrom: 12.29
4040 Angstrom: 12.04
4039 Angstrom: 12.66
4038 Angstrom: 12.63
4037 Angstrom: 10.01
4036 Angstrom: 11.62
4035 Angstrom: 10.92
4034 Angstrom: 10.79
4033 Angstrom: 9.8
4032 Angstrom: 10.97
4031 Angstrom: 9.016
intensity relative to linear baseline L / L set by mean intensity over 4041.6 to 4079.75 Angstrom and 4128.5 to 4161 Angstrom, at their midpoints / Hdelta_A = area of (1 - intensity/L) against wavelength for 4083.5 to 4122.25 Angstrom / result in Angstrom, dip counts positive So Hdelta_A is -0.4 Angstrom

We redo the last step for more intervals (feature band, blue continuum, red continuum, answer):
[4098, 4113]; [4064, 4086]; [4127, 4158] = 0.5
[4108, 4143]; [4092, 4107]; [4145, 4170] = -1.5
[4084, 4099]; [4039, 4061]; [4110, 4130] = 0.1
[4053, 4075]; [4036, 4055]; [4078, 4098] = 0.4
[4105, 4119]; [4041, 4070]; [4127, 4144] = -1.0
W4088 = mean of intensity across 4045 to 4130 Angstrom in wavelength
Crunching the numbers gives 11.7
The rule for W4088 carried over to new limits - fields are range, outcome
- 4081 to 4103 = 11.5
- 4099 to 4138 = 11.8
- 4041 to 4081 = 11.4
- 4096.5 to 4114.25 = 11.3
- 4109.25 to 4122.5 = 12.3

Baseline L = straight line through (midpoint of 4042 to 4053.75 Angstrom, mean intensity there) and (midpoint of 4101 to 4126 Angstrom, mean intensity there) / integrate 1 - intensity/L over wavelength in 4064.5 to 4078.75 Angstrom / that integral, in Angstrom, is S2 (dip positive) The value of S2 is 0.6 Angstrom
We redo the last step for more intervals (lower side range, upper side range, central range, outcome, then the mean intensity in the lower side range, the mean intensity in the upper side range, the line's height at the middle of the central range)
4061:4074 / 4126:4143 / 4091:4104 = 1.1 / 11.5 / 11.9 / 11.7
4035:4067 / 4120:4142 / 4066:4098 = 0.3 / 11.6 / 12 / 11.7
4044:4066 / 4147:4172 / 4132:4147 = 0.6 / 11.5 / 12.1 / 12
